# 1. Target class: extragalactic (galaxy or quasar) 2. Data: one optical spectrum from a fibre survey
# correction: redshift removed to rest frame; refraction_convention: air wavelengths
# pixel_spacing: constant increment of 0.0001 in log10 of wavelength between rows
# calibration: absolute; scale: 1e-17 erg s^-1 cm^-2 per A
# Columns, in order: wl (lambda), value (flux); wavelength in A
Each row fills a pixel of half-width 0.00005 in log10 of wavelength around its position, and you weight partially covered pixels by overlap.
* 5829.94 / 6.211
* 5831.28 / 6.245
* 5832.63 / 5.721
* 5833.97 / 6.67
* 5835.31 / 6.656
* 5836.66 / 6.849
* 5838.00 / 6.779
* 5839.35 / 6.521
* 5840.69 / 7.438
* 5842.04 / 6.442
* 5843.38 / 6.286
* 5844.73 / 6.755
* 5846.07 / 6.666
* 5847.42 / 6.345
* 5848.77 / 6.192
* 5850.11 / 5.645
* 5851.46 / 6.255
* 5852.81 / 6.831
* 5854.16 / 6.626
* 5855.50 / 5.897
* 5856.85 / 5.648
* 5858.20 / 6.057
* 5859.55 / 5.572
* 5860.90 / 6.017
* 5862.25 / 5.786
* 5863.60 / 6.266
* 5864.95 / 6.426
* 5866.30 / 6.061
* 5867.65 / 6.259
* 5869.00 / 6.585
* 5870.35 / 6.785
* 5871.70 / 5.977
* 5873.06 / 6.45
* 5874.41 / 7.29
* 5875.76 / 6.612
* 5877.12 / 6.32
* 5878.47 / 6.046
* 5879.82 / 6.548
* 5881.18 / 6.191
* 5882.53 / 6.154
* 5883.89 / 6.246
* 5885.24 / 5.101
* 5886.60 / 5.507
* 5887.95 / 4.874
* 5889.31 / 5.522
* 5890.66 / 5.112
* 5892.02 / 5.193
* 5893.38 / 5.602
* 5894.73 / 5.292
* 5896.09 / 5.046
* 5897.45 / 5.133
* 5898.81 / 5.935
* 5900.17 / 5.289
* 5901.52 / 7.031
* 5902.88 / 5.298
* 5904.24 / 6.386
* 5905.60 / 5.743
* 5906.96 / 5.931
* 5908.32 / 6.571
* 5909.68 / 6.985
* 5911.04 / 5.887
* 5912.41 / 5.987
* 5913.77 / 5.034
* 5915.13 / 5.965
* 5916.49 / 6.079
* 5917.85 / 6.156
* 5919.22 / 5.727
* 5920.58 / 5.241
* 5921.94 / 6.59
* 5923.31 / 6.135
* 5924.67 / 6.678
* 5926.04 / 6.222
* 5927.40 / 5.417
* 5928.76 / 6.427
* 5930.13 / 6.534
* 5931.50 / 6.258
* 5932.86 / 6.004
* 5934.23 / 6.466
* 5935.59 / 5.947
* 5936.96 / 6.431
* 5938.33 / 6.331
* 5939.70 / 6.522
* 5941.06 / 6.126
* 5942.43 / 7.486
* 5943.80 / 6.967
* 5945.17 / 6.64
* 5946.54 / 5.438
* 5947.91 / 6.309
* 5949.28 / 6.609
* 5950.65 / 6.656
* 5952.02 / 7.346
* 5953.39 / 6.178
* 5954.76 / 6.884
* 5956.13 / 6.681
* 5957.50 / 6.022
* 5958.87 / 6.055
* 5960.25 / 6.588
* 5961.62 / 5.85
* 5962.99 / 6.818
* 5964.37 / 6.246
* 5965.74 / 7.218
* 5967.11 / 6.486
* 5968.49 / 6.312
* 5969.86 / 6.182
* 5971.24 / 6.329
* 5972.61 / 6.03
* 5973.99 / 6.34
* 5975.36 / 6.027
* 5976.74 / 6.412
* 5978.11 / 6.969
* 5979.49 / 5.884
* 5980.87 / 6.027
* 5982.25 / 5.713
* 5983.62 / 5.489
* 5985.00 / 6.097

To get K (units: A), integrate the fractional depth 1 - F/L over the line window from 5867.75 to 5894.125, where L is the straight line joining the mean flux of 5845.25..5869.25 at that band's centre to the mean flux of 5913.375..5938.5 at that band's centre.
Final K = 0.6 A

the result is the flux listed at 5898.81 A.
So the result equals 5.935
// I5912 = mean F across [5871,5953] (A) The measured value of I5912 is 6.08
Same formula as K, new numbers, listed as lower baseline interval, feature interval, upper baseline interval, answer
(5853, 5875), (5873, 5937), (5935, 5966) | 4.0 A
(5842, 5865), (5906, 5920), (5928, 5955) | 0.8 A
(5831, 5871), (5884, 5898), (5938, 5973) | 2.4 A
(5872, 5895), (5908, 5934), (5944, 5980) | 0.2 A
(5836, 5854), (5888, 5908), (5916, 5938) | 2.2 A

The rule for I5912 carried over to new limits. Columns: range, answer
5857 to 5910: 5.97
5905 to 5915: 6.02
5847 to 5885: 6.24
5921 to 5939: 6.25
